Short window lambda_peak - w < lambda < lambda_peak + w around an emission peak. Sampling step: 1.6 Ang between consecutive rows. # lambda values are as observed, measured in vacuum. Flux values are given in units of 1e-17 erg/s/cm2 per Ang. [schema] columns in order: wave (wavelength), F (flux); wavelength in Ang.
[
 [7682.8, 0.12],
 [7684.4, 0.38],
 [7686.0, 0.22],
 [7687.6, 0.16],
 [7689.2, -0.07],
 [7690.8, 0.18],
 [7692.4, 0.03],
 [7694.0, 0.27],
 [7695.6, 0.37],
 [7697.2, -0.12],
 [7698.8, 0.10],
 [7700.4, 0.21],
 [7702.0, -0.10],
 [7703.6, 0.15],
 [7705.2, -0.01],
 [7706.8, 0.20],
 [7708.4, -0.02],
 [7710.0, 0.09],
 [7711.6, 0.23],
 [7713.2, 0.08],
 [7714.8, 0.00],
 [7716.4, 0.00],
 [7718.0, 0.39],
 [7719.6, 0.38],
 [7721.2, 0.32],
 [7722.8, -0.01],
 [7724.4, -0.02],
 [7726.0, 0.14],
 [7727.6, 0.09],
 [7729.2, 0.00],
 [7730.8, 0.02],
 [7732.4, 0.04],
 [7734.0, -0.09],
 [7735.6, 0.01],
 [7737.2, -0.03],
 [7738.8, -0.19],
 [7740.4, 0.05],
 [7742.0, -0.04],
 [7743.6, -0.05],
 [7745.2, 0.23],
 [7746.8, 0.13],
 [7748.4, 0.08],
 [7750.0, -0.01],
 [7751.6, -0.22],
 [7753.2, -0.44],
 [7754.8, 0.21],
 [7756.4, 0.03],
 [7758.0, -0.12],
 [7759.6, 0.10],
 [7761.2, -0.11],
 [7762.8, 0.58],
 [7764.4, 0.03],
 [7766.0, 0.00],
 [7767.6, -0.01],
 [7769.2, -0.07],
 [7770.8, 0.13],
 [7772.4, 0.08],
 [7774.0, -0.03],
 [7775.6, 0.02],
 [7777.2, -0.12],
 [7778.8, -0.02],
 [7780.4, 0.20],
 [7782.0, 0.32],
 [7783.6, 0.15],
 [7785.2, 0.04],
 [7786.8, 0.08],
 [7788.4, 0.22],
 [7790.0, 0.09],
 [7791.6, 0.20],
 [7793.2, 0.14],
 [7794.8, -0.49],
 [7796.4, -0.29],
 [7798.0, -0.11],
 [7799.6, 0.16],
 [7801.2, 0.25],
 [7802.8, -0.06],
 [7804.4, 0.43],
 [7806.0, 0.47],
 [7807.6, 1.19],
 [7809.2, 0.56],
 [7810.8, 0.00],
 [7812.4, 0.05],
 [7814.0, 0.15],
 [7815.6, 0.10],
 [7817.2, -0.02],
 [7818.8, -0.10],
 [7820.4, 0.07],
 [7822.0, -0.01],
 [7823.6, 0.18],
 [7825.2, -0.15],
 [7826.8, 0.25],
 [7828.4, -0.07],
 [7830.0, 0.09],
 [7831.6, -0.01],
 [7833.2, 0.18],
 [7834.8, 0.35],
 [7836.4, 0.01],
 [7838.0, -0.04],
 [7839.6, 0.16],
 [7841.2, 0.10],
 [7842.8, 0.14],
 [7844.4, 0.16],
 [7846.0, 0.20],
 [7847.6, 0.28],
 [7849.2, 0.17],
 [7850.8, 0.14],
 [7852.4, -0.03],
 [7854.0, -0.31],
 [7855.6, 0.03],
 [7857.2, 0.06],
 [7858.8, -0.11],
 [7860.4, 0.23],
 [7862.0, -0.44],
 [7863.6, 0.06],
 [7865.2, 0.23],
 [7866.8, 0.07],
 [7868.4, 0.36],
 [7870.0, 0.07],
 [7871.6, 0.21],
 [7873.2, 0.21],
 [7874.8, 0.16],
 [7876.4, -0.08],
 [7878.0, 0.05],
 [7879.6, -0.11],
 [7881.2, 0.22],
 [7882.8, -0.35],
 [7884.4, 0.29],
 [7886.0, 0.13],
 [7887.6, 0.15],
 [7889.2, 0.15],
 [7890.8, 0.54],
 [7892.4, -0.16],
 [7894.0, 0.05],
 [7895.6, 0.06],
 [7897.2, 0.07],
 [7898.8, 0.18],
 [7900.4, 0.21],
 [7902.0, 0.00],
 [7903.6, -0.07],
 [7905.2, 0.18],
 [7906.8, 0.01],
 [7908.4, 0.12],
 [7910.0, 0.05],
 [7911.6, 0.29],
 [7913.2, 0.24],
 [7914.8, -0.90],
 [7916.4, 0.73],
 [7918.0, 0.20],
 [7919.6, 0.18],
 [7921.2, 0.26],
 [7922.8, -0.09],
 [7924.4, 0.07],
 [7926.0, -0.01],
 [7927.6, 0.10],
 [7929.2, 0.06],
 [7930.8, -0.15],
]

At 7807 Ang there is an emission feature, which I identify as Hgamma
